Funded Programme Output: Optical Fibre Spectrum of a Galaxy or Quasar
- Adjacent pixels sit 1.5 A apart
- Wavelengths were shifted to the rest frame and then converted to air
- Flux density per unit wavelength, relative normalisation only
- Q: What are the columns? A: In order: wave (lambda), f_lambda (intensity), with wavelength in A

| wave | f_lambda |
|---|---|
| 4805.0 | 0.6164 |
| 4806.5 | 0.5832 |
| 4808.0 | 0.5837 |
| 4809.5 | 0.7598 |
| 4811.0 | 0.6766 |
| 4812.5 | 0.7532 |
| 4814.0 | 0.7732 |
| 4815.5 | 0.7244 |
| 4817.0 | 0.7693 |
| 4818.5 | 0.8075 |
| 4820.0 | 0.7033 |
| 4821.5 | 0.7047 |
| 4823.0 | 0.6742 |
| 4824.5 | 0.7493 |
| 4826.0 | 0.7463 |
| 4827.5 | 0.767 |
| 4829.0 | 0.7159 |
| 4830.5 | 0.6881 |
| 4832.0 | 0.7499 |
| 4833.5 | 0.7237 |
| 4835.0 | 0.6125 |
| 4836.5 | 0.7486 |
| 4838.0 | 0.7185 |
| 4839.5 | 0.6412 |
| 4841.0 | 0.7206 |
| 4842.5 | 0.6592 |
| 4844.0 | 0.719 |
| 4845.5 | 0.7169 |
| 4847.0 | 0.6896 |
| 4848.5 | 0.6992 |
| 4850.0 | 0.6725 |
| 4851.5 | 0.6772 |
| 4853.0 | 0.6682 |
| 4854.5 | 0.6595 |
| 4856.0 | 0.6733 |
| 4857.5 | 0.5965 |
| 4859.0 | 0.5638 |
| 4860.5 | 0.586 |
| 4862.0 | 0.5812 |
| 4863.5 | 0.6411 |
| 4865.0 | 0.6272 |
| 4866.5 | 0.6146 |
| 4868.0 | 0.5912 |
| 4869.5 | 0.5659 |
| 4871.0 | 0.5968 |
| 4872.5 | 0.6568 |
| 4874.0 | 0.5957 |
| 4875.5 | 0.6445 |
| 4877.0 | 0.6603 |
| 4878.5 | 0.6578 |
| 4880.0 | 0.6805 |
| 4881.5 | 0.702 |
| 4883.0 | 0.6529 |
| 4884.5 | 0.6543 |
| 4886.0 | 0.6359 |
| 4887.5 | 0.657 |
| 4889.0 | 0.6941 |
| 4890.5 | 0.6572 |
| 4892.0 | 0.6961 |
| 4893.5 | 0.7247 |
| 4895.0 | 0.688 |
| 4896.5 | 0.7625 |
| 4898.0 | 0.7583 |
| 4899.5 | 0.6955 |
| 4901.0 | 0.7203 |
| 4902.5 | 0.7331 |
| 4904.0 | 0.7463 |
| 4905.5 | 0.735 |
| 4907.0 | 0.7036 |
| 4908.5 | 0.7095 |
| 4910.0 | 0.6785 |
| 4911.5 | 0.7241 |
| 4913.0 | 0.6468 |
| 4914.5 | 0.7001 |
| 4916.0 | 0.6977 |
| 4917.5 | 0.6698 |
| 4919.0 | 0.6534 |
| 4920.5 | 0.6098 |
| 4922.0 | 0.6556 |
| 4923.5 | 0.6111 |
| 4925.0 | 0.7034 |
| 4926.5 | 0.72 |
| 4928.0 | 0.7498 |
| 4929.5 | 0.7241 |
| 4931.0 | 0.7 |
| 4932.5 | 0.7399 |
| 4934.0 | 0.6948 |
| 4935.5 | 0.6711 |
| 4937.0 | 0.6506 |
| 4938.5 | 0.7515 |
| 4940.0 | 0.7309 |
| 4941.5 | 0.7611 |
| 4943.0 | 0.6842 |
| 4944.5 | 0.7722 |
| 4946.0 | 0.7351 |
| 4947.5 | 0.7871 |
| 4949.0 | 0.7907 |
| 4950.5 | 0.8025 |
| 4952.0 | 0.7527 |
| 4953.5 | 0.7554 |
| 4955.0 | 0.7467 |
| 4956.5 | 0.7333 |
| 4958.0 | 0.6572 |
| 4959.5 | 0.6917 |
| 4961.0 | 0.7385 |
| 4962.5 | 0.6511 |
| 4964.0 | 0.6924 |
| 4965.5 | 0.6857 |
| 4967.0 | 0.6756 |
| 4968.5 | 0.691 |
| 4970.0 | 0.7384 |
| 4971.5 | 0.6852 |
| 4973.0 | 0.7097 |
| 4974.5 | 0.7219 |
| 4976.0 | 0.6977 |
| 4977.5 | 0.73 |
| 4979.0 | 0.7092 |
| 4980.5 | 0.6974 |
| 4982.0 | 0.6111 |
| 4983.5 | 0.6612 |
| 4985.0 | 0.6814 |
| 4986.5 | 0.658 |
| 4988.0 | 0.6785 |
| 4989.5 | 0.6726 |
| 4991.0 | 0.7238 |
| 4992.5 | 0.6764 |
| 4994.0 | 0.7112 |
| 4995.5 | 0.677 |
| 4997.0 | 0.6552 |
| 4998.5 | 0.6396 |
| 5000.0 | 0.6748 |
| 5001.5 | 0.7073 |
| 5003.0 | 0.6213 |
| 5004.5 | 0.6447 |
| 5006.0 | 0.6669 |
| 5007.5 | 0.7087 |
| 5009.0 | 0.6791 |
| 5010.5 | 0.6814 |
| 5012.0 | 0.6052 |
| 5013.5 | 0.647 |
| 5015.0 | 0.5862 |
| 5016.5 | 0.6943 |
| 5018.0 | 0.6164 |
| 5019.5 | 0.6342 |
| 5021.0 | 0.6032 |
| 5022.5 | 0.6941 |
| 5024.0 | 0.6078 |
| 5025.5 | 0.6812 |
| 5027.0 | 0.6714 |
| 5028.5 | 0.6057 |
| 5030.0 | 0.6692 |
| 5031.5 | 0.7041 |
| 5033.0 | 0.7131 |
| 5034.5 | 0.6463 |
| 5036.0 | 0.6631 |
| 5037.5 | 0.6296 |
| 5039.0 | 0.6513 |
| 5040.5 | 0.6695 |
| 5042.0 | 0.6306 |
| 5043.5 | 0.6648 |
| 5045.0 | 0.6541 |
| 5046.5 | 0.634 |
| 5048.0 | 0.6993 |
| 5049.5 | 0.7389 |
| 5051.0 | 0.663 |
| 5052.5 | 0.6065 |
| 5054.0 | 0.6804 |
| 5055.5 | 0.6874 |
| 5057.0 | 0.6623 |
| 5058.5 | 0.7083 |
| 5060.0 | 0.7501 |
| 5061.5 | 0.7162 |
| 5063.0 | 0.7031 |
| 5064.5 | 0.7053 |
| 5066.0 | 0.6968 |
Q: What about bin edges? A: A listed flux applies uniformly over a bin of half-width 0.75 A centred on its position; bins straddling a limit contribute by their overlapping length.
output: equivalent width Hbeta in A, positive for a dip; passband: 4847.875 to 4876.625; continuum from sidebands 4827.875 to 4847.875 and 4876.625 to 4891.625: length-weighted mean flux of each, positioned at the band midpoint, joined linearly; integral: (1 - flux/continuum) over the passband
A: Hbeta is 2.36 A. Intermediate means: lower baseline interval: 0.702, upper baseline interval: 0.666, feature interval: 0.627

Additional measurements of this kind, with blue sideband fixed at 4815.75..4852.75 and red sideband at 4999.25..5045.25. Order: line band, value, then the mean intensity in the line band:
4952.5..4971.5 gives -0.9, 0.705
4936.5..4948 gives -0.9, 0.735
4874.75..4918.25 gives 0.0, 0.693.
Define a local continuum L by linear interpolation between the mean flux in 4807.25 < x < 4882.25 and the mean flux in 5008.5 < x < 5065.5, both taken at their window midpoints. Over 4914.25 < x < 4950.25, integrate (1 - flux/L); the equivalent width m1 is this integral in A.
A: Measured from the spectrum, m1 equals -1.9 A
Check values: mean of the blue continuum 0.678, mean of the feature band 0.708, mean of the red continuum 0.665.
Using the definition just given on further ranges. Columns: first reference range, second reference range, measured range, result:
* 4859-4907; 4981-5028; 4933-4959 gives -2.8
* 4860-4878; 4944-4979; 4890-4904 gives -1.5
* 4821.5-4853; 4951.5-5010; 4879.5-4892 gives 0.5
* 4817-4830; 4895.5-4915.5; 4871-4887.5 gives 1.6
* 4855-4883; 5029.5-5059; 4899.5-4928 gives -2.5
